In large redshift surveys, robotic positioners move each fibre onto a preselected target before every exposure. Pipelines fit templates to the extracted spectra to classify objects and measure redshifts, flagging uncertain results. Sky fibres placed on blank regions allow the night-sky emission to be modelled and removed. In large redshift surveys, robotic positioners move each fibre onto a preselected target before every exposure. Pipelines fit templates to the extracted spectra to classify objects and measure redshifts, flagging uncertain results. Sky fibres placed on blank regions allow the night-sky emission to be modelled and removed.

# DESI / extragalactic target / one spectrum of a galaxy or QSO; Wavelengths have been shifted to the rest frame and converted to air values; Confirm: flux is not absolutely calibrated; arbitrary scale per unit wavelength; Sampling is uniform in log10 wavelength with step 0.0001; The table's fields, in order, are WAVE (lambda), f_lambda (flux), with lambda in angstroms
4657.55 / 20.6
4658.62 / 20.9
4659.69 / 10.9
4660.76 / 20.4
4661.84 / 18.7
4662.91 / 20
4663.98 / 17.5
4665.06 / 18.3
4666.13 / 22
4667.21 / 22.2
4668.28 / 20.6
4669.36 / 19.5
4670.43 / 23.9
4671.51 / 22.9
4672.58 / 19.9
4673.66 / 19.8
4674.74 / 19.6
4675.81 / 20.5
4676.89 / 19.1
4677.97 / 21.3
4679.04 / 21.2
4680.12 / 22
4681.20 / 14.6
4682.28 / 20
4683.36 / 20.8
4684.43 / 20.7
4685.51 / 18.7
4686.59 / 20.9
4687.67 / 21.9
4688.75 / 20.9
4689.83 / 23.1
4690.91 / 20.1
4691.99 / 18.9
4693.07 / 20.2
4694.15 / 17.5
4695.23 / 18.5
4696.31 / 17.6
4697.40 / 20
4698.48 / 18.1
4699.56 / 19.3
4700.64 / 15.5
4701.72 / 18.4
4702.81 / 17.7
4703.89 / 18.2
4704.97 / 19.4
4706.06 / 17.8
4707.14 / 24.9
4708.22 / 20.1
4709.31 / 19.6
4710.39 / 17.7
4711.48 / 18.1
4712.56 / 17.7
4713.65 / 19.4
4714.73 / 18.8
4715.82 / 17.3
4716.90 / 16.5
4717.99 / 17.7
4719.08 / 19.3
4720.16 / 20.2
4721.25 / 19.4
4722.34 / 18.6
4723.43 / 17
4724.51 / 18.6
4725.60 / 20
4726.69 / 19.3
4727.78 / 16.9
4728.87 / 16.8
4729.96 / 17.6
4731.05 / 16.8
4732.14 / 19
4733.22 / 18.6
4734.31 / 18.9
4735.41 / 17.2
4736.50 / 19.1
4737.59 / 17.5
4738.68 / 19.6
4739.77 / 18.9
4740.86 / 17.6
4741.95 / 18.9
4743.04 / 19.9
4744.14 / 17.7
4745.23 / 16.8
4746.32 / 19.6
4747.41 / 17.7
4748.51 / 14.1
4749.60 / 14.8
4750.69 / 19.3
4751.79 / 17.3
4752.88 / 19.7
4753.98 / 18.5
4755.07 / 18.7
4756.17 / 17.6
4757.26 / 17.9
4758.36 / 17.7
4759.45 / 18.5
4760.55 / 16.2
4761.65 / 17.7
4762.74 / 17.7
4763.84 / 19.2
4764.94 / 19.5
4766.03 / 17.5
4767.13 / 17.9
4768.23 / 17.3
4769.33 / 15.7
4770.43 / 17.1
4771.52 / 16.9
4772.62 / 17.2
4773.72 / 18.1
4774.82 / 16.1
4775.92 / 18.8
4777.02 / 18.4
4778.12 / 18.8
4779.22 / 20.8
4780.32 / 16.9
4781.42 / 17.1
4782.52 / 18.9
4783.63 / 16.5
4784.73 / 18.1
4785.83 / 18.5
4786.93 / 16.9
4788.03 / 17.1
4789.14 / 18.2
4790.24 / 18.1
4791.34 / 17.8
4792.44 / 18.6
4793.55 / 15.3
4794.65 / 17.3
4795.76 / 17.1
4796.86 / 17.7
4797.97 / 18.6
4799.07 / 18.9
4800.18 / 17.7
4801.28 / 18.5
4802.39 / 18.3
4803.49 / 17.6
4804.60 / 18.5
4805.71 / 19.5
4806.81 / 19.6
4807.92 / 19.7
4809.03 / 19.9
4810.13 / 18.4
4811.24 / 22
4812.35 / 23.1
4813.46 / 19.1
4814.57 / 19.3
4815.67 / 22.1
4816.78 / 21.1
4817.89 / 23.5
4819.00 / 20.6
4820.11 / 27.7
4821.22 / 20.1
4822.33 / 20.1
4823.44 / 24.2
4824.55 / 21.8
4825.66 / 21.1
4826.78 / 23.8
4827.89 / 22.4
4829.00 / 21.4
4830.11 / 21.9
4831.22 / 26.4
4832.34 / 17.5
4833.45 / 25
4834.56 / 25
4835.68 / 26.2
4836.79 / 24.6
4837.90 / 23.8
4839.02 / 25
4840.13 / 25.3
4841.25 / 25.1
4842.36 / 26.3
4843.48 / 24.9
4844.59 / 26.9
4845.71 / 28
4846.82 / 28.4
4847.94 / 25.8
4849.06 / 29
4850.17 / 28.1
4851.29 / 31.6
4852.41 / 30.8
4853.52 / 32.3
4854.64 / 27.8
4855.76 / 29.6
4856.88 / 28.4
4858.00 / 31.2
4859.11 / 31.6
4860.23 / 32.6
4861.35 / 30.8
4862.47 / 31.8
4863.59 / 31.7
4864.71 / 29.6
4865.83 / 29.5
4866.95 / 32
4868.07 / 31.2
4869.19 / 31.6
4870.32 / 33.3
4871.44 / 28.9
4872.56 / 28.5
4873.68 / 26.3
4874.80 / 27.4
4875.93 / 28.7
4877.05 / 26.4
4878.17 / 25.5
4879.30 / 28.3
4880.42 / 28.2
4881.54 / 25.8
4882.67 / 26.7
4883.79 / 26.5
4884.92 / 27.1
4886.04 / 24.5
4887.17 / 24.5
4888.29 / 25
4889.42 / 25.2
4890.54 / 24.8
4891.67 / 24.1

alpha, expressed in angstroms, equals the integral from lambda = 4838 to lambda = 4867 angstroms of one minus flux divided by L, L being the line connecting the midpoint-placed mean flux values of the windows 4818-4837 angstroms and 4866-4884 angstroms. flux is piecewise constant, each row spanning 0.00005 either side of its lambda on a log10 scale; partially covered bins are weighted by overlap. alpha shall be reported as -3.34 angstroms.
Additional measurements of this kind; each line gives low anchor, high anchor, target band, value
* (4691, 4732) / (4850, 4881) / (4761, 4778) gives 3.8 angstroms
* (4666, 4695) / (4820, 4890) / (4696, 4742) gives 7.0 angstroms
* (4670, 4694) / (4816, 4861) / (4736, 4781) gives 9.9 angstroms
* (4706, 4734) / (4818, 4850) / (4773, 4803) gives 5.6 angstroms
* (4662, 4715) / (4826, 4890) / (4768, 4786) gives 4.6 angstroms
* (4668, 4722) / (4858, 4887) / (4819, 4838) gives 2.6 angstroms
